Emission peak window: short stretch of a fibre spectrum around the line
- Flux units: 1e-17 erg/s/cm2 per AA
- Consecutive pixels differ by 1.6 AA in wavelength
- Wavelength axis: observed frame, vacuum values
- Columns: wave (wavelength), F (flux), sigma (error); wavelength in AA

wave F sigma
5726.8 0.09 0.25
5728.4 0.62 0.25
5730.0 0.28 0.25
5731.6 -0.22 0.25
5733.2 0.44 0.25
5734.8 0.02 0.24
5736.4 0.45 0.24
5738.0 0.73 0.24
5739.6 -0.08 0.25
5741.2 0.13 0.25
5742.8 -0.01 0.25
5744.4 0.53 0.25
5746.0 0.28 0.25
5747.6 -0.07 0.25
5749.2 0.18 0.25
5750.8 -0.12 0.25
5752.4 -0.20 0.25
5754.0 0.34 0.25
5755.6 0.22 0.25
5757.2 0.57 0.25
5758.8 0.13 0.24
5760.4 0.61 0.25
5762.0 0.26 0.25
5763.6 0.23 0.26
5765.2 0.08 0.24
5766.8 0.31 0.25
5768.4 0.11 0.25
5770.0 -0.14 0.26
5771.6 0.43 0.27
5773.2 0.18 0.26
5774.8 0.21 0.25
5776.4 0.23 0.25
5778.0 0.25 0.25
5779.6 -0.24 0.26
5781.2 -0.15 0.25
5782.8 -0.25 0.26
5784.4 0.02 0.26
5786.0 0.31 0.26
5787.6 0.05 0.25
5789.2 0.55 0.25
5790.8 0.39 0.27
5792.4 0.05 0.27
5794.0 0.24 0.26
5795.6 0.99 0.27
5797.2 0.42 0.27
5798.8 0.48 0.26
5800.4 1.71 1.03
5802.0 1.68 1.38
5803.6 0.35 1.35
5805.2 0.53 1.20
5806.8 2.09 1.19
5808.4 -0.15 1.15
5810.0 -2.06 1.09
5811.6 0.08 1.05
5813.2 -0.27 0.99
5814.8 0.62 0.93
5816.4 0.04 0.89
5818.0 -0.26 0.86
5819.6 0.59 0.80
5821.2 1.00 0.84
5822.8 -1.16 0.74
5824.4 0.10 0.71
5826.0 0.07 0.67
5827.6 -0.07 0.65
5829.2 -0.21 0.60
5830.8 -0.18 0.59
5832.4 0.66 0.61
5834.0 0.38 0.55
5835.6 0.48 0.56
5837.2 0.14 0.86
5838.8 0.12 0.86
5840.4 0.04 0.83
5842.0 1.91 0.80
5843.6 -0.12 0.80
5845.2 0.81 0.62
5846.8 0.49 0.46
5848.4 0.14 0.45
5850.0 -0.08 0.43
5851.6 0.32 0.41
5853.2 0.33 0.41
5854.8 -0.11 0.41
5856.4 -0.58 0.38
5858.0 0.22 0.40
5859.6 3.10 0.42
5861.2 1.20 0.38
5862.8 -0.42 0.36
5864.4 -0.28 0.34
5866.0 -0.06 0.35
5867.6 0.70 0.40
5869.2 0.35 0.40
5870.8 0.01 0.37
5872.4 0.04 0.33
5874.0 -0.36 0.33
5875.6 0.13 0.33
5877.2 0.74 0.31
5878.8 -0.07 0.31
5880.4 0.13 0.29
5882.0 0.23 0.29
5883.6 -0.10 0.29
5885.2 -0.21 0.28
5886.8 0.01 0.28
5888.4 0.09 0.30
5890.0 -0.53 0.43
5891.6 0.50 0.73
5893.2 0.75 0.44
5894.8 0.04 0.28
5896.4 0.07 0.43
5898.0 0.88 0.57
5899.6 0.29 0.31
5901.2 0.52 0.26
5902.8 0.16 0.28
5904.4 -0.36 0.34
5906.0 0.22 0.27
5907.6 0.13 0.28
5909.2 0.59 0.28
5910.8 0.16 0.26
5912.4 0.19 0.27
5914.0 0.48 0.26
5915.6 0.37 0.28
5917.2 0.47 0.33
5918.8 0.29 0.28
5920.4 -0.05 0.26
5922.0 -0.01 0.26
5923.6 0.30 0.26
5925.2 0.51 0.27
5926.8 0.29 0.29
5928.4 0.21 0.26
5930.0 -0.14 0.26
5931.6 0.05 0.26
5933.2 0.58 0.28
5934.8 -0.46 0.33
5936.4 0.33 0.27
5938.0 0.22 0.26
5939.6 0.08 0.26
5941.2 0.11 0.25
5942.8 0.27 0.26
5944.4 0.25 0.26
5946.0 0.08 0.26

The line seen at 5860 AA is [O III]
